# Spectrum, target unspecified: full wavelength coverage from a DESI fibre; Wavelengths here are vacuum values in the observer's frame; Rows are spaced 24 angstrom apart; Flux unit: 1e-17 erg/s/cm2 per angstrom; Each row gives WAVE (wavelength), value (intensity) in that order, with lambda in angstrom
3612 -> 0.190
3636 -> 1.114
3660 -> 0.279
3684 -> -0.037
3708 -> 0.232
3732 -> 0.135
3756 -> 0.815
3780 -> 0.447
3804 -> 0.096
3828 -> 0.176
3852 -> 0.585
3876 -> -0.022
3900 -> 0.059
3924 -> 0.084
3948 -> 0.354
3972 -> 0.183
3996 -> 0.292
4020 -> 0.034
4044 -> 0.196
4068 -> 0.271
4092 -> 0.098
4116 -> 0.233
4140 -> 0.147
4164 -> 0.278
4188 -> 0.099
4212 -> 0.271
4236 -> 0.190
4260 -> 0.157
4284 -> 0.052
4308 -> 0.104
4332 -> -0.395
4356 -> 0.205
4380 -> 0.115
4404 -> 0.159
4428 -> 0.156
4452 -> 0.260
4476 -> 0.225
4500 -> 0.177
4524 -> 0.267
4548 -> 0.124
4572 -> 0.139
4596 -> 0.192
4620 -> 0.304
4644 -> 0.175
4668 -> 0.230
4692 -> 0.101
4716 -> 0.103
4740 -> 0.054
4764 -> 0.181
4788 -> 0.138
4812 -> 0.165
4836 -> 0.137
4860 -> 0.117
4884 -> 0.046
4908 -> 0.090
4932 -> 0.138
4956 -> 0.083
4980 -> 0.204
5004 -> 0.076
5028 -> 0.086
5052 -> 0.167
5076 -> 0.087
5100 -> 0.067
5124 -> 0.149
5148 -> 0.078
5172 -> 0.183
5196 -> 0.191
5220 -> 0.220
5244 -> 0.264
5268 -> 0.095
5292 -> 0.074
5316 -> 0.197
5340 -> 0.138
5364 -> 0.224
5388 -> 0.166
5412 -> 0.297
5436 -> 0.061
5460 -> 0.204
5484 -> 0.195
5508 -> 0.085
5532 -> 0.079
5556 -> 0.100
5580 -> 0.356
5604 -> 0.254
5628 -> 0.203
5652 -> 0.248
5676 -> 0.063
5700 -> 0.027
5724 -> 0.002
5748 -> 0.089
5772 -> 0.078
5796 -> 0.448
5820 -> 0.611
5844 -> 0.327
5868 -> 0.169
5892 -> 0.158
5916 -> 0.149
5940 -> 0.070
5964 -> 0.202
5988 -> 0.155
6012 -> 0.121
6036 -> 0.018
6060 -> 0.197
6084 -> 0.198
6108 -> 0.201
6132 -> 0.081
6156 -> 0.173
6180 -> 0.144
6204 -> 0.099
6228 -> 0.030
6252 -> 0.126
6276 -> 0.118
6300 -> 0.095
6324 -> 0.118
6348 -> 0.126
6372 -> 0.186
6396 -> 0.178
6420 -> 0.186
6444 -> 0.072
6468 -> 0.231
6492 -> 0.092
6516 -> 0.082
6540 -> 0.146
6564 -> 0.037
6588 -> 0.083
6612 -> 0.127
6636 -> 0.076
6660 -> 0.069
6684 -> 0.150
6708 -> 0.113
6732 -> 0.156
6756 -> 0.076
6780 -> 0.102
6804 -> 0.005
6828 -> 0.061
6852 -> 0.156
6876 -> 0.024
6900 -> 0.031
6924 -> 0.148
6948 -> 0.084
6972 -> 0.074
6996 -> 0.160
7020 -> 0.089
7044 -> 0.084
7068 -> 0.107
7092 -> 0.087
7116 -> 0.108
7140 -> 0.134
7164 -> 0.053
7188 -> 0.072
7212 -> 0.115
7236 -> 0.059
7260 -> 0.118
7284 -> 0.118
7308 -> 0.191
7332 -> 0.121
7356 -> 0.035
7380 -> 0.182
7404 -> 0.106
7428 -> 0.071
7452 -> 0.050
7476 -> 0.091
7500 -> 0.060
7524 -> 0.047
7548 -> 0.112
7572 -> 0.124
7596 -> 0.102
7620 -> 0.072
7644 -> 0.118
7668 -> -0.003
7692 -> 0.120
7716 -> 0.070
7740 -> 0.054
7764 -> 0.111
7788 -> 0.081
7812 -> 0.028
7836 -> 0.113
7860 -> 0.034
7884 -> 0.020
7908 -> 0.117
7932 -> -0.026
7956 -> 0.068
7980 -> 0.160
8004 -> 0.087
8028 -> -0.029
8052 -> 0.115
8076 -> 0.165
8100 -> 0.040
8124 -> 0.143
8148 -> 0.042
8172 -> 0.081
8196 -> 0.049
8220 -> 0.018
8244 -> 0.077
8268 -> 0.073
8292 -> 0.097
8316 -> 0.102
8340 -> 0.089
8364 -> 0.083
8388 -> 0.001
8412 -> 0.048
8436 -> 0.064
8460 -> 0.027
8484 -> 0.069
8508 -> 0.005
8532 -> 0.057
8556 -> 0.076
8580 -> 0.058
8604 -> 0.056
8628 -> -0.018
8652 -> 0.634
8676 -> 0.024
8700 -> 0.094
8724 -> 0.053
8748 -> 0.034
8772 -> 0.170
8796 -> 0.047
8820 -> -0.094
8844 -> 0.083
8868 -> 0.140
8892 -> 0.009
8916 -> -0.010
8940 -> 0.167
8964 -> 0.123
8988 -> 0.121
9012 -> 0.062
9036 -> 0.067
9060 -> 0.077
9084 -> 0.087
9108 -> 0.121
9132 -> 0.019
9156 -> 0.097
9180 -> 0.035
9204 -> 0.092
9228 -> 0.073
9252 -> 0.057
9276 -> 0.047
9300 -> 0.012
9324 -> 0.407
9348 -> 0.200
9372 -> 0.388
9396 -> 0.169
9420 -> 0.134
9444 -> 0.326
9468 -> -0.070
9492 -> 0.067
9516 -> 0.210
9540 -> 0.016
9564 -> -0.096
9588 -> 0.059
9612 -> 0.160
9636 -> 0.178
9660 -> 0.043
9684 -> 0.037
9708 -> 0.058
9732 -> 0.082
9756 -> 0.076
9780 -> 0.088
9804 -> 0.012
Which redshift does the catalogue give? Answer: 1.32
